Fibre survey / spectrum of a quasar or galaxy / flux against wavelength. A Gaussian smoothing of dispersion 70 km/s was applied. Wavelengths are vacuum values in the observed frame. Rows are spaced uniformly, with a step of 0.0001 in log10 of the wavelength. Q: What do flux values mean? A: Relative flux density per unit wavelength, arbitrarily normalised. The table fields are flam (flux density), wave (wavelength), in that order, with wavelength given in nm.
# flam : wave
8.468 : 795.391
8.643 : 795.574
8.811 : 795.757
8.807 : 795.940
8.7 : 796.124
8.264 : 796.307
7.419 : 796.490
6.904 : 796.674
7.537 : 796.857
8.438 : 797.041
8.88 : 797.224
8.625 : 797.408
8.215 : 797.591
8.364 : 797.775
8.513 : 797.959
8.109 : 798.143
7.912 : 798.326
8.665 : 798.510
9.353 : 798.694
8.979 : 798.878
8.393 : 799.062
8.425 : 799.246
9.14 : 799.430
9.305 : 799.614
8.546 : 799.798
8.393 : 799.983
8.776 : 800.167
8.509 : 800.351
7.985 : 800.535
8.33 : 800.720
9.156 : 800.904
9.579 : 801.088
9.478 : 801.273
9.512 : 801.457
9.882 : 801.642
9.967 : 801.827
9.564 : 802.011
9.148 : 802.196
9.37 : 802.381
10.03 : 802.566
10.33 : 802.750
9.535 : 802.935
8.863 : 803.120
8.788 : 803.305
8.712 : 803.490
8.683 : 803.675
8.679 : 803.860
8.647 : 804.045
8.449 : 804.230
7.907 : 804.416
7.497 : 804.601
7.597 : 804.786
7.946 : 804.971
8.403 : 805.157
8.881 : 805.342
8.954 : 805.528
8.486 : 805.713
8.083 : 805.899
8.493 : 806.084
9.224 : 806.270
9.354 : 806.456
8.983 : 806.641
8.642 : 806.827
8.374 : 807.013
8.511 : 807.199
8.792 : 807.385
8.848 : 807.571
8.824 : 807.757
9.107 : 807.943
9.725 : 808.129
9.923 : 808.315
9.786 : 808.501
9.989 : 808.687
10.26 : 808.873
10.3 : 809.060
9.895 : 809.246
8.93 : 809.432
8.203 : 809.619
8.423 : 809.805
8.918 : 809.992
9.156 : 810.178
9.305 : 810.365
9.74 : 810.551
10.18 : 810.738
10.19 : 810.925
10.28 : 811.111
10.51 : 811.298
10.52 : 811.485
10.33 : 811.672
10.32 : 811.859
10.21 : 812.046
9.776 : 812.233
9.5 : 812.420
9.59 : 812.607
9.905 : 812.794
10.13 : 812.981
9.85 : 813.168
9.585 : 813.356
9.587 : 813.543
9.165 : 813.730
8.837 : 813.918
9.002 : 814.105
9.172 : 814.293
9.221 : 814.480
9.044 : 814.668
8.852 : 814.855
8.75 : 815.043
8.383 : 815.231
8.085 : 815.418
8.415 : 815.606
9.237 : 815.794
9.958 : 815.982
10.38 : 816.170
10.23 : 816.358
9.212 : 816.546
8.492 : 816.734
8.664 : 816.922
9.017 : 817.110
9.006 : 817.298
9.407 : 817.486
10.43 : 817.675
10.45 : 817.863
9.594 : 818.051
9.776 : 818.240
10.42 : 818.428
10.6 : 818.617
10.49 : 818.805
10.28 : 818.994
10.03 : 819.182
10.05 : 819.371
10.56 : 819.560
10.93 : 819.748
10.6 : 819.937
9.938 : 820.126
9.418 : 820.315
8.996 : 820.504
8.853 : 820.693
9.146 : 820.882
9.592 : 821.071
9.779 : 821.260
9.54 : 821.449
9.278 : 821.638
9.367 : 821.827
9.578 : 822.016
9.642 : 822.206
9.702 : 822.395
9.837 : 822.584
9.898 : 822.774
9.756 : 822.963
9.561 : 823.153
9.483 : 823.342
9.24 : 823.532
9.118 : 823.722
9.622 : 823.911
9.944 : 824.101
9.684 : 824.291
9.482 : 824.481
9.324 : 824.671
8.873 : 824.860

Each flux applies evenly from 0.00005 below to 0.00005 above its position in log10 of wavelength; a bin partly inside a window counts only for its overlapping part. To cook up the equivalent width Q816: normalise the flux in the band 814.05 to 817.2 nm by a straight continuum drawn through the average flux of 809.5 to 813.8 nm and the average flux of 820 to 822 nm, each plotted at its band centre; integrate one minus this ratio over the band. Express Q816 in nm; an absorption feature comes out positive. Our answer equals 0.17 nm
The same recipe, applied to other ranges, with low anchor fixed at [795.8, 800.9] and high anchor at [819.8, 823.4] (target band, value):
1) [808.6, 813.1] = -0.35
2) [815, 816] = 0.06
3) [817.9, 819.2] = -0.10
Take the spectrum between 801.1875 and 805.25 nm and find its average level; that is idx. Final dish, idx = 8.95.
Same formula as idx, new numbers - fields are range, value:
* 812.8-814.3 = 9.46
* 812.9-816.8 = 9.22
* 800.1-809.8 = 8.99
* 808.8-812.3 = 9.76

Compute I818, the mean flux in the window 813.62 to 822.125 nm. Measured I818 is 9.52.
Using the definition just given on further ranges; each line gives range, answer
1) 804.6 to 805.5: 8.19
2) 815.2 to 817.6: 9.14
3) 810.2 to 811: 9.78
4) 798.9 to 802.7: 9.09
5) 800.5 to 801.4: 8.99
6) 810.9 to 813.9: 9.93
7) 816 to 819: 9.77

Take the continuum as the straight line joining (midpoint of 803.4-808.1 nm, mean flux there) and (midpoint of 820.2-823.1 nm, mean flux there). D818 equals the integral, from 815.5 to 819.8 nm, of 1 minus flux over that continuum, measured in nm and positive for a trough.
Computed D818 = -0.24 nm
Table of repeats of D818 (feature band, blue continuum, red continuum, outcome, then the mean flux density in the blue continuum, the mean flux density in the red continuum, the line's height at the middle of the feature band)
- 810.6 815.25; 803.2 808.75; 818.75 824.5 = -0.25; 8.74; 9.72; 9.17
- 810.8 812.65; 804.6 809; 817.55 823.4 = -0.18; 8.9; 9.86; 9.25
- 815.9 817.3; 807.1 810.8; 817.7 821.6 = 0.06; 9.33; 9.95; 9.77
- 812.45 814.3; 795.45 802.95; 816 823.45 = -0.01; 8.79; 9.74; 9.45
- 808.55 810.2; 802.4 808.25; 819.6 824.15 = -0.07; 8.77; 9.63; 8.98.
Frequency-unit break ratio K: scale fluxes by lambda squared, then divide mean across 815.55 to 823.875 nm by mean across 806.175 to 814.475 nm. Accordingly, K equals 1.0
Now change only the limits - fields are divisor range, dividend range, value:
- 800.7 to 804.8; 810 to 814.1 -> 1.11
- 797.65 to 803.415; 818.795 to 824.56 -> 1.14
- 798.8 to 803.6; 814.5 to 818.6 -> 1.07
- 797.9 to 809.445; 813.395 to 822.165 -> 1.10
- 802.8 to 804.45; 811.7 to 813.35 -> 1.16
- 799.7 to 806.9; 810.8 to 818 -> 1.10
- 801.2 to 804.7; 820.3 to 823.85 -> 1.09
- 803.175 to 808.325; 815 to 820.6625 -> 1.15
